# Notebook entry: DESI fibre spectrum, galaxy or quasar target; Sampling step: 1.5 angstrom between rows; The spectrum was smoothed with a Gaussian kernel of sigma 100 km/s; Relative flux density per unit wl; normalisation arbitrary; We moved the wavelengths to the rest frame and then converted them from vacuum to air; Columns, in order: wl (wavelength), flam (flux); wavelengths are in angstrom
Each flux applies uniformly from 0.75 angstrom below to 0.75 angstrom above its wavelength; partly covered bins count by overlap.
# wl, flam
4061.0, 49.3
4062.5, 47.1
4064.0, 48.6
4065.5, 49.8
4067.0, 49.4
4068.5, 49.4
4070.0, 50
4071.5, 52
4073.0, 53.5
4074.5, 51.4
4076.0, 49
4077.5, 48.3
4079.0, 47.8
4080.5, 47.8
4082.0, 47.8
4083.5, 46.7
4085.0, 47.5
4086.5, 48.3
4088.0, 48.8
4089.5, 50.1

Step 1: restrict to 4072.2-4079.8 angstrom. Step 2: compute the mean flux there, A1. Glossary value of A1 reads 50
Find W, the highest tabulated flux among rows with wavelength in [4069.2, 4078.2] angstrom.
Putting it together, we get 53.5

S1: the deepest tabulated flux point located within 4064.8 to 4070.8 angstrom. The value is 49.4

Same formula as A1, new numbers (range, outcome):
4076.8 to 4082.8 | 47.9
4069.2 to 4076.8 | 51.1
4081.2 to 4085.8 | 47.3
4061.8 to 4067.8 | 48.7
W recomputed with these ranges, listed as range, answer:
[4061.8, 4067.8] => 49.8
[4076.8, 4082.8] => 48.3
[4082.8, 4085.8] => 47.5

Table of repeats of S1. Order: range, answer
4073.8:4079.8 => 47.8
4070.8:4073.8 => 52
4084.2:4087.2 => 47.5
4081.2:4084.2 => 46.7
